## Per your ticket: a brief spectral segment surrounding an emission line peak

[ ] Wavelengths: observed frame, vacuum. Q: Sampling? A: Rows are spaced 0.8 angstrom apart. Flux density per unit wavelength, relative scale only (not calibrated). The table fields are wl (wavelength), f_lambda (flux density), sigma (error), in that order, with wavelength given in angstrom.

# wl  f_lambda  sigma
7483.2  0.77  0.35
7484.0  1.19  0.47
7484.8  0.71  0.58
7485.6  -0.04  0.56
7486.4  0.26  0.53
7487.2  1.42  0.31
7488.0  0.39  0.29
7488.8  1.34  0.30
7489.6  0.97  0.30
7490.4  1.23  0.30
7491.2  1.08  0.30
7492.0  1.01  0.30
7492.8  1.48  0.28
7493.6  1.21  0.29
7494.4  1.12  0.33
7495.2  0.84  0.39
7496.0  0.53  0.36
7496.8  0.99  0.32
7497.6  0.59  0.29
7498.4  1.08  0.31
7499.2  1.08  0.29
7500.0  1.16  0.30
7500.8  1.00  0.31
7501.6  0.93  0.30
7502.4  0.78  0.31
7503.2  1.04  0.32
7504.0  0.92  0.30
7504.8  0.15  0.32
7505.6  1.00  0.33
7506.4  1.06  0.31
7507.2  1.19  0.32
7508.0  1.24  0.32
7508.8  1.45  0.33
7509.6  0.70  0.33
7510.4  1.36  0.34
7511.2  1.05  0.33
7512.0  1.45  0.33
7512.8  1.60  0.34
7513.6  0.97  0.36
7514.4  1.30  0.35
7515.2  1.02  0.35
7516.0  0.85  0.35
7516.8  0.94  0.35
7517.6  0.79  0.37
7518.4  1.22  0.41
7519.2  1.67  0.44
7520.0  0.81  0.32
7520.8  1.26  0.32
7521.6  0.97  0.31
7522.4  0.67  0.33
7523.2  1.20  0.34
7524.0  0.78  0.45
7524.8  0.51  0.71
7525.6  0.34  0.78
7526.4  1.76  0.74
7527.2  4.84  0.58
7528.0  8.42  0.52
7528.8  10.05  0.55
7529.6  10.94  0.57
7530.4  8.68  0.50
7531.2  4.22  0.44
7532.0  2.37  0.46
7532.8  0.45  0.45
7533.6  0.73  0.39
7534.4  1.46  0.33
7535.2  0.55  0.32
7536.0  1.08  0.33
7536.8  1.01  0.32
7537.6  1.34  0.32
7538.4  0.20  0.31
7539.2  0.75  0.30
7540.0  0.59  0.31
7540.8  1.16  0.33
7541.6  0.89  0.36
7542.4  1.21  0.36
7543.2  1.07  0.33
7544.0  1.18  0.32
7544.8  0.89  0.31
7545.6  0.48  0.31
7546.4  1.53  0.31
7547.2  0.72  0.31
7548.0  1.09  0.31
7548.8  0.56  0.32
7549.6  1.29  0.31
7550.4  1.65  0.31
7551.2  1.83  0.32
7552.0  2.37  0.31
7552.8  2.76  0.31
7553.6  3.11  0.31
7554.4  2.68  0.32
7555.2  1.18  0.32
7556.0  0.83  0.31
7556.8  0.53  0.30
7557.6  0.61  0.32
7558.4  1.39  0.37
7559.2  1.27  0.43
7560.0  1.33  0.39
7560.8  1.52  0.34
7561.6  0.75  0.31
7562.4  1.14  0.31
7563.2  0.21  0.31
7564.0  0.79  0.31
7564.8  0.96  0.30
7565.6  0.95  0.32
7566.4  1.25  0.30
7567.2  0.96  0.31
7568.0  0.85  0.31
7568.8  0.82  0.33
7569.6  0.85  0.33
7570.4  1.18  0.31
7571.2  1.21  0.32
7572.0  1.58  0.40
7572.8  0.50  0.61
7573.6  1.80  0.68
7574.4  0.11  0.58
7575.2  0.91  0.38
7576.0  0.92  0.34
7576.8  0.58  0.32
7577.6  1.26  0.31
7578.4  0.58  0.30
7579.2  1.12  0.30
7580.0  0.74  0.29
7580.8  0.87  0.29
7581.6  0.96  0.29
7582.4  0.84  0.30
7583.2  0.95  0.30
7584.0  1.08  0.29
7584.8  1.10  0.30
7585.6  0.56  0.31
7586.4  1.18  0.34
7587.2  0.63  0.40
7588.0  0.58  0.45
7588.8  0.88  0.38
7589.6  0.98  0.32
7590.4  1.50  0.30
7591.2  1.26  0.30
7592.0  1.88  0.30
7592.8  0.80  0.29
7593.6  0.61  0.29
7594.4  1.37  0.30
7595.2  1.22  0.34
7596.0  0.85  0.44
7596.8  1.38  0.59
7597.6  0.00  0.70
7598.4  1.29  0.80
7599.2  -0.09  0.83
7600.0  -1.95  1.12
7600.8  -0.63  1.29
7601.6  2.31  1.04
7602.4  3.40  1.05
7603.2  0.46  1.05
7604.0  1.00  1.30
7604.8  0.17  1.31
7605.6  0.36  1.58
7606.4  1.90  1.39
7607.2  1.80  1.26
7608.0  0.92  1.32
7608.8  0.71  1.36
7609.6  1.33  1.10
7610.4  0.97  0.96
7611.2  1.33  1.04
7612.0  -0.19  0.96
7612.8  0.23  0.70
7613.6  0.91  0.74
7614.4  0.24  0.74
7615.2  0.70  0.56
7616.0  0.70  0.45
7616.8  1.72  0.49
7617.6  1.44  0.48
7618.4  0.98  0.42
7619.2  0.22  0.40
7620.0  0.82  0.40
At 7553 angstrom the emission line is [N II]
